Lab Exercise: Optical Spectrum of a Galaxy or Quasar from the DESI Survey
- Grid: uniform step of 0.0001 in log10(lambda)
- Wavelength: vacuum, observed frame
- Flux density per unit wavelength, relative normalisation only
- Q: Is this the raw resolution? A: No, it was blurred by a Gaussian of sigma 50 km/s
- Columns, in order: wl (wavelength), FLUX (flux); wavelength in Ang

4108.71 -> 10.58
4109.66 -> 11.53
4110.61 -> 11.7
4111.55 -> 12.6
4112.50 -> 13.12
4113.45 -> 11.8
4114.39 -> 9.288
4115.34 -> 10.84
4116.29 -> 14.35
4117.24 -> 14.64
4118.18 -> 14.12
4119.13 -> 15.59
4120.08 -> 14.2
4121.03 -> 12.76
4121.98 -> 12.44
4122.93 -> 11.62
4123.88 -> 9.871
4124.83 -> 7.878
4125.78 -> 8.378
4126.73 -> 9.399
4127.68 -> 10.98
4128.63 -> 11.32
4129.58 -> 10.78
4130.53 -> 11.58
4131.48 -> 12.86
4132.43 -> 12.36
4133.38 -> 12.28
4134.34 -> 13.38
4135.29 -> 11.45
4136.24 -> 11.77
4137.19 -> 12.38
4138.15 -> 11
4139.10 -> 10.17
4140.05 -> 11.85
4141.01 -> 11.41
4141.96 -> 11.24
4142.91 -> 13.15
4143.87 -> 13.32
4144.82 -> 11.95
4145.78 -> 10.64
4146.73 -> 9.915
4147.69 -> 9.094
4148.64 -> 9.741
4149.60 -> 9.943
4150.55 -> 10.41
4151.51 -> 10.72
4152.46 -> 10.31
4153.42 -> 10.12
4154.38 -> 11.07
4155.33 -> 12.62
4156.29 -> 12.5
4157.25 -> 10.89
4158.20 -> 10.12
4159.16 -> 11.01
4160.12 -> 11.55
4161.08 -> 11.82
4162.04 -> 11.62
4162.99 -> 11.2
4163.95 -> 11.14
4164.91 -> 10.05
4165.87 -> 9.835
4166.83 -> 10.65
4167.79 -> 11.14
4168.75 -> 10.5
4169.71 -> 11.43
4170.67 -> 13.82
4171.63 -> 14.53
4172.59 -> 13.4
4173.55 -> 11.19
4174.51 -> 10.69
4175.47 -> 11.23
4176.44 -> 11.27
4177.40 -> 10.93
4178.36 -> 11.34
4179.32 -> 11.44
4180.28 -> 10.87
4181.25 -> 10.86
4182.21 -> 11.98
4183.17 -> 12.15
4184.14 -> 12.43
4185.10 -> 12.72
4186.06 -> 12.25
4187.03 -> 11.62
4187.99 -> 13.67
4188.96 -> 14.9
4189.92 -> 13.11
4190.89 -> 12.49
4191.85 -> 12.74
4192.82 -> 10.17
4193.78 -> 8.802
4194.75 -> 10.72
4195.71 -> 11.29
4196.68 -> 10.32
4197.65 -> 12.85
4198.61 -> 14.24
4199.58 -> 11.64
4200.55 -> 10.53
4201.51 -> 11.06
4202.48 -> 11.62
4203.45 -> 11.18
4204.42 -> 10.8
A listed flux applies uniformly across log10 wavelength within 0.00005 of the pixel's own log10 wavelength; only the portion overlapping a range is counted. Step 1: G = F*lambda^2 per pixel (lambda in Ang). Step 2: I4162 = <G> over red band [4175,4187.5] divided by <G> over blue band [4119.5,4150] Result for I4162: 1.05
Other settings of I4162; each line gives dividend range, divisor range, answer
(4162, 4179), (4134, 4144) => 0.98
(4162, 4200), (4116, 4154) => 1.04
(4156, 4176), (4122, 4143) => 1.03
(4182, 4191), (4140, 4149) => 1.16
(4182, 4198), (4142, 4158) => 1.11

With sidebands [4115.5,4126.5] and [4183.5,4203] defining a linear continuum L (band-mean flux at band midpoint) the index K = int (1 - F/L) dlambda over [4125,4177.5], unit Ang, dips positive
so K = 3.7 Ang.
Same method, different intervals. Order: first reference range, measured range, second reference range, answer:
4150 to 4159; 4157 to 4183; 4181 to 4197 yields 0.08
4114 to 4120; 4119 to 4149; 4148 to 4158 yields 1.63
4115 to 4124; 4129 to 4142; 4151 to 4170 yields 0.61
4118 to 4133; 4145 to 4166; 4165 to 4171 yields 0.85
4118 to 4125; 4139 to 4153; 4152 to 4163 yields 0.82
